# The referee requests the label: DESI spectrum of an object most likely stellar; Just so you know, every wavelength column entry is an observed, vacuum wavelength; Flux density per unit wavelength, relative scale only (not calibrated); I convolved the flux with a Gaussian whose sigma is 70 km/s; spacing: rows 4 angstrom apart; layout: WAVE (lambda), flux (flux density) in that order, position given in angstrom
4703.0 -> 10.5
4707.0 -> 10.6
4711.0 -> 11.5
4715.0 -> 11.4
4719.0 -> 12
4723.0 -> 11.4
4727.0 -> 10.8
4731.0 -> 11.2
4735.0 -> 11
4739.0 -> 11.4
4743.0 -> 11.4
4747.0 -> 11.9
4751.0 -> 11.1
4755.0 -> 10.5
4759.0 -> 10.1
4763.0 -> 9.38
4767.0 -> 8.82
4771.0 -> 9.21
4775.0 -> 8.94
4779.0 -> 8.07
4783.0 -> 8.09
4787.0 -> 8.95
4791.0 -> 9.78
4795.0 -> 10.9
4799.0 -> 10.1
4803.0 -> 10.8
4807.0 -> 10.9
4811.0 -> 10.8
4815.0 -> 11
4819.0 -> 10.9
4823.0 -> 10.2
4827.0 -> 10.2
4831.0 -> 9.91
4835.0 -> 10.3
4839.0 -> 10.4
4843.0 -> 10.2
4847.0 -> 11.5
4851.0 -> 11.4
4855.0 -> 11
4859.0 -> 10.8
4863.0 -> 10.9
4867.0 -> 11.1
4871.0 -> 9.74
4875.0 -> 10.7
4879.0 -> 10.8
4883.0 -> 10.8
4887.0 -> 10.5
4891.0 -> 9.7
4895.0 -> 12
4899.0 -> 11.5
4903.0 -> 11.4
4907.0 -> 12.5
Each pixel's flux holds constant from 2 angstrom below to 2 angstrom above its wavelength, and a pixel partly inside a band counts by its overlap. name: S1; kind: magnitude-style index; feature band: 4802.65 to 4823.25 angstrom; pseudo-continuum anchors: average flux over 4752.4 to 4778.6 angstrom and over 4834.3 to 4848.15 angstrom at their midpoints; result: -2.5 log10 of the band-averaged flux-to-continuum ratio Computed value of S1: -0.069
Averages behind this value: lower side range 9.44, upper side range 10.6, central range 10.8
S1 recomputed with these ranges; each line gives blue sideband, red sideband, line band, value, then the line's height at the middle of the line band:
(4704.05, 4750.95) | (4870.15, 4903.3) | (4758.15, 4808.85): 0.17 mag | 11.1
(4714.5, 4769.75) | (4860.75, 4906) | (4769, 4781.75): 0.24 mag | 10.9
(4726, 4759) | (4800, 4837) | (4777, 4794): 0.21 mag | 10.8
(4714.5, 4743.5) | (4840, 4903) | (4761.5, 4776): 0.23 mag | 11.2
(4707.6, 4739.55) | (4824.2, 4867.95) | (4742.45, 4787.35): 0.15 mag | 11.1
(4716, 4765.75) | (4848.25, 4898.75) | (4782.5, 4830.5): 0.06 mag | 10.9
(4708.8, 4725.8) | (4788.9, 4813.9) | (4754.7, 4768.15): 0.14 mag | 11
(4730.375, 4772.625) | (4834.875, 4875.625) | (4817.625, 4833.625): 0.04 mag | 10.7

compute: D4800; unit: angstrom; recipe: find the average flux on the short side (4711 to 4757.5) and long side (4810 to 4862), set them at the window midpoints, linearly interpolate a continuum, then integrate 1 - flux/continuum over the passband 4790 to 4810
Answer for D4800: 0.6 angstrom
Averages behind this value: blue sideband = 11.3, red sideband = 10.7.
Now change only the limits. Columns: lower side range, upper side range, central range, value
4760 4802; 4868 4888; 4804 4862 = -4.3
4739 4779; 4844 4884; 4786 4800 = 0.5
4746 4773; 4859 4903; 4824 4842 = 0.5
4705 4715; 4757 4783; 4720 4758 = -4.1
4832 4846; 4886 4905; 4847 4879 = -0.6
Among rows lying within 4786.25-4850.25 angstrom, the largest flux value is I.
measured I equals 11.5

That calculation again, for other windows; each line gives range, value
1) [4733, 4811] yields 11.9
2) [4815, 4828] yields 11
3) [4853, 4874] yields 11.1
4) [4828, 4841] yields 10.4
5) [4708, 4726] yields 12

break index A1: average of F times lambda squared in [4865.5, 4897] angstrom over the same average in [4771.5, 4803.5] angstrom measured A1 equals 1.18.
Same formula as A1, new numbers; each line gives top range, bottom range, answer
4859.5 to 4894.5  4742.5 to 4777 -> 1.10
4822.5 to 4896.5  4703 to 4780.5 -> 1.06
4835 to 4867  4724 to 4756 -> 1.02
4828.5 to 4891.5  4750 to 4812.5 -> 1.13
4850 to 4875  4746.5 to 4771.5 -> 1.12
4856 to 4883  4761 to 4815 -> 1.15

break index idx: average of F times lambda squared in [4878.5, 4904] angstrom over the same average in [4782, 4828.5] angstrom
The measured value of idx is 1.1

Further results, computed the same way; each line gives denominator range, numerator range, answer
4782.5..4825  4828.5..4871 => 1.06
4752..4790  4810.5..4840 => 1.16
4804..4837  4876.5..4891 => 1.03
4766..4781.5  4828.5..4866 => 1.27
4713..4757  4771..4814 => 0.88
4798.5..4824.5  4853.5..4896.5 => 1.03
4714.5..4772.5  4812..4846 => 1.00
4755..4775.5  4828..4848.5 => 1.14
